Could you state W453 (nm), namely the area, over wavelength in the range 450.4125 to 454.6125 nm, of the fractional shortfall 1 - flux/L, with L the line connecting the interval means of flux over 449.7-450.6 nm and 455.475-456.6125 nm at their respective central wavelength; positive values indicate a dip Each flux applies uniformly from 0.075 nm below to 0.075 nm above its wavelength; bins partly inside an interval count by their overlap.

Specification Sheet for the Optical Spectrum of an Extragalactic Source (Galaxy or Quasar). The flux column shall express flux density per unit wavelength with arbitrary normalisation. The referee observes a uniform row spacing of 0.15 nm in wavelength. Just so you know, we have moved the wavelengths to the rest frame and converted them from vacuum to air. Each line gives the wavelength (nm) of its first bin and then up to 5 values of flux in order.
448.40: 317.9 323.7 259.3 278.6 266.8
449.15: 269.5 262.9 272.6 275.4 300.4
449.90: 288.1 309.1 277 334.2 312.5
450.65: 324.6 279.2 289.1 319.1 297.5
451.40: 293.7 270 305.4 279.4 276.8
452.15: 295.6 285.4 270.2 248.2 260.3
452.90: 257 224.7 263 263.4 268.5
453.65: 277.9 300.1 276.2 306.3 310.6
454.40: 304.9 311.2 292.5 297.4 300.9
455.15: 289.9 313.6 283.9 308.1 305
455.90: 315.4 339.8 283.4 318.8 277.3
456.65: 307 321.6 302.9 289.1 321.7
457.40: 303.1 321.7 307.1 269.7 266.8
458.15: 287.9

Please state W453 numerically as 0.28 nm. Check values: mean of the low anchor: 304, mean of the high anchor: 306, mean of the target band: 285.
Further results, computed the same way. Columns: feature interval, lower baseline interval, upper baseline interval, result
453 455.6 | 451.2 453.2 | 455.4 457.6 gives 0.01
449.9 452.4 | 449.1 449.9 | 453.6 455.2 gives -0.11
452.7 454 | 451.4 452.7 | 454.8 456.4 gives 0.10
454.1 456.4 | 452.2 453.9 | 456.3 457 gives -0.12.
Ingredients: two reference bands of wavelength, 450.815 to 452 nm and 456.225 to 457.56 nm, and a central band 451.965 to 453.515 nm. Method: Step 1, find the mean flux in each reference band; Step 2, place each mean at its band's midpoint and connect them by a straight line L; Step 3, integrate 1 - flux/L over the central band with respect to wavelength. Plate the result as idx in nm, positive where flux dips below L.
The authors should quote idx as 0.16 nm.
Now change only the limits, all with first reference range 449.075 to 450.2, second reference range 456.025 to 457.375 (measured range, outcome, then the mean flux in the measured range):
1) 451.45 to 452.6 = 0.035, 281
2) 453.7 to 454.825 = -0.008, 300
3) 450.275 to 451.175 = -0.076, 310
